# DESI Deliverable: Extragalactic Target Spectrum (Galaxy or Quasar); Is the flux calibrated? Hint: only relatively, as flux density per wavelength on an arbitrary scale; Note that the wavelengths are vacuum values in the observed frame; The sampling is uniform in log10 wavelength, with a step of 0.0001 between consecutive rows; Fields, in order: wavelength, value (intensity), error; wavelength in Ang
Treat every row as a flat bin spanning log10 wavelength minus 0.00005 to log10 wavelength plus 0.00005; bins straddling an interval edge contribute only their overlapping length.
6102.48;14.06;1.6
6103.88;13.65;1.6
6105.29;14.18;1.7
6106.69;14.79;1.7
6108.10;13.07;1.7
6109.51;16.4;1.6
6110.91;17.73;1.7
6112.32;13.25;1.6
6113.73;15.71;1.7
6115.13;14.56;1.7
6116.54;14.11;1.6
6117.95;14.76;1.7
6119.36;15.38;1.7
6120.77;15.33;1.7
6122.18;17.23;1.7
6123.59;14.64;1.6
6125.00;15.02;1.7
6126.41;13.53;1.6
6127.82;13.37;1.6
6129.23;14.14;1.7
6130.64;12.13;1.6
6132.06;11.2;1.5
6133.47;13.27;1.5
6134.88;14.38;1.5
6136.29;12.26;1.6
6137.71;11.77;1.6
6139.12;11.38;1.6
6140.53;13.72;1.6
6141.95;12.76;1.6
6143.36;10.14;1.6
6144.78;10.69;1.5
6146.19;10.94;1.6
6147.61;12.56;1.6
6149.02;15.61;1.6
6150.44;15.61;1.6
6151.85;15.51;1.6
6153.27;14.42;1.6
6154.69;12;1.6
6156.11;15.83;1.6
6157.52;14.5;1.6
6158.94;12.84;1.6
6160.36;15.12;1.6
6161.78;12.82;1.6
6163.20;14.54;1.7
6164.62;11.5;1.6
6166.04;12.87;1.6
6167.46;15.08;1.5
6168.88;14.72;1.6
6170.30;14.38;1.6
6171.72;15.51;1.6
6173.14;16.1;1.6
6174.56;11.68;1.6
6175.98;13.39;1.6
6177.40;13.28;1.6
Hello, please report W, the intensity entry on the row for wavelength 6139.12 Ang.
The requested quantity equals 11.38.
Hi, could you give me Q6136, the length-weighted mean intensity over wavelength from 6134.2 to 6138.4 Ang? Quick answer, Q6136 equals 12.8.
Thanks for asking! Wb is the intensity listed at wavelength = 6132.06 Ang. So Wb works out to 11.2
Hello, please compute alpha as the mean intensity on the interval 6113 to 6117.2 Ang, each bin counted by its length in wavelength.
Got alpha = 14.8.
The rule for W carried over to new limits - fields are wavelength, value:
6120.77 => 15.33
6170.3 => 14.38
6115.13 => 14.56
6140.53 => 13.72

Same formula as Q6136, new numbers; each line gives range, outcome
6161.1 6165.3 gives 13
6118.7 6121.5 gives 15.4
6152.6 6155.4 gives 13.2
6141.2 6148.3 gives 11.4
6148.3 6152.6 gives 15.6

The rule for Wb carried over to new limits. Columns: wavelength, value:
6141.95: 12.76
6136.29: 12.26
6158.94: 12.84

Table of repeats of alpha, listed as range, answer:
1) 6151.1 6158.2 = 14.5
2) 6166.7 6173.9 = 15.1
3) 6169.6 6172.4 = 14.9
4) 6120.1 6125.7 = 15.6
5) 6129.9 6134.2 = 12.2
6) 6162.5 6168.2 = 13.5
